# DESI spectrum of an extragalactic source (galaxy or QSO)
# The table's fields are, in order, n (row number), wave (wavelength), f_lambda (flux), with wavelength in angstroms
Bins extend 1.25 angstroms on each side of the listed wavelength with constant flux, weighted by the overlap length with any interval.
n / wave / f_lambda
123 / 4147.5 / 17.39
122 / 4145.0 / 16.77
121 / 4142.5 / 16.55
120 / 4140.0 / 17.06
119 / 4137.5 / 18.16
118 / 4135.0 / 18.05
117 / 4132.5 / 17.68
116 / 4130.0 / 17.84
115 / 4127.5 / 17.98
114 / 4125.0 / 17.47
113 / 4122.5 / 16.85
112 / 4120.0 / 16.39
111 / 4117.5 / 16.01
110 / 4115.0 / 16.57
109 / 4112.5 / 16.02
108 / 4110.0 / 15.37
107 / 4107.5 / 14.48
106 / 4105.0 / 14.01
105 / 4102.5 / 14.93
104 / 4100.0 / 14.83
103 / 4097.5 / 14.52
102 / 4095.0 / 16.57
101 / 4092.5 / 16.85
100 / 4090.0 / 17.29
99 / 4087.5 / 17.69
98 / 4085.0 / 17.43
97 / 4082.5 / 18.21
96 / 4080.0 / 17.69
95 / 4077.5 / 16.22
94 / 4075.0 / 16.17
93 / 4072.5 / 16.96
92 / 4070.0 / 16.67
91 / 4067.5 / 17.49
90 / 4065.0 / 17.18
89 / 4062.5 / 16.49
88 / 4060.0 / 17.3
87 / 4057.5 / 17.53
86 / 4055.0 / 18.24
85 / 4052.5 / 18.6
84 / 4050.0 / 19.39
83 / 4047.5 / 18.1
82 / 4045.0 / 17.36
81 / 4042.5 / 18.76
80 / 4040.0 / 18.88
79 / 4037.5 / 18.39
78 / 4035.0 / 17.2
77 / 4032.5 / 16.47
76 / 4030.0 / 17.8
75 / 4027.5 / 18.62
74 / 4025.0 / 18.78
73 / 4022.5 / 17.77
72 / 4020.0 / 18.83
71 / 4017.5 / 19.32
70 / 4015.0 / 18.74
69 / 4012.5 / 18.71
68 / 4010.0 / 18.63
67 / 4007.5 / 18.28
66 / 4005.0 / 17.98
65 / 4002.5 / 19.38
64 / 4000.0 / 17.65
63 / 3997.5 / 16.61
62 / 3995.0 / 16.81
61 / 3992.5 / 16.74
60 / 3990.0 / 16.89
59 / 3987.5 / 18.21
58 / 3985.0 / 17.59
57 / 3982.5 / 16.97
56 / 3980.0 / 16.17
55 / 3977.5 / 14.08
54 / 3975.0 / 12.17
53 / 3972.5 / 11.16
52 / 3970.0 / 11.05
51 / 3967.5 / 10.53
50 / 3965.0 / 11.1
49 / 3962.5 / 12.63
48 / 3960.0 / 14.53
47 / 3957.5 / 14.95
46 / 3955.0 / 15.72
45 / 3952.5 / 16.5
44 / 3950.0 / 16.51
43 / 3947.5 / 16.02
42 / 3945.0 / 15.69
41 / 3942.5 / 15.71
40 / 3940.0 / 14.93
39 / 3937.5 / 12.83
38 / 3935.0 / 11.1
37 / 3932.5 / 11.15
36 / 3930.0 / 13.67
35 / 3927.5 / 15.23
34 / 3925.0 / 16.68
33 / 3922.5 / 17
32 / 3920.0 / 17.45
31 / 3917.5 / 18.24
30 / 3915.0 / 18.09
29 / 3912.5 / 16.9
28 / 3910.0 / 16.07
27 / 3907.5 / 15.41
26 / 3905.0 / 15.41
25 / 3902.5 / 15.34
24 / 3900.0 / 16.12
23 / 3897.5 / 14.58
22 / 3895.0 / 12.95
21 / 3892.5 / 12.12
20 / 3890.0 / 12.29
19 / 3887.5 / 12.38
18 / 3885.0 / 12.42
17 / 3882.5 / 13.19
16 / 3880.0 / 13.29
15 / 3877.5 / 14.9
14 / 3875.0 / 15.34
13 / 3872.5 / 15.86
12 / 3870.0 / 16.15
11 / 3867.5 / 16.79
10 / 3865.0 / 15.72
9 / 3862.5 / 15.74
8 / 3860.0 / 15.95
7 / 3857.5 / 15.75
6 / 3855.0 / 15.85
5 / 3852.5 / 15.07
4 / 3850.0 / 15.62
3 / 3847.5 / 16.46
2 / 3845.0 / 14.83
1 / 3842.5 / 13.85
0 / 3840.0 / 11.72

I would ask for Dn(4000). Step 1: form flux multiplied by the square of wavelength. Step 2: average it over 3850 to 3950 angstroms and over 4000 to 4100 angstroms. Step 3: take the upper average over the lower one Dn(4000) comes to 1.3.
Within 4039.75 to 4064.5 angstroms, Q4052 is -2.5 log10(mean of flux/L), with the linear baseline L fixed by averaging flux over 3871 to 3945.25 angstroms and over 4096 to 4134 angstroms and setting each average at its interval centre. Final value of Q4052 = -0.15 mag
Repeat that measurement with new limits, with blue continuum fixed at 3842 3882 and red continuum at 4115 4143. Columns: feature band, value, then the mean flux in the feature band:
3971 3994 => 0.05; 15.5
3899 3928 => -0.05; 16.5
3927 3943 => 0.19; 13.3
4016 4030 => -0.13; 18.6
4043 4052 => -0.10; 18.3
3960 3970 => 0.34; 11.8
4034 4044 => -0.10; 18.3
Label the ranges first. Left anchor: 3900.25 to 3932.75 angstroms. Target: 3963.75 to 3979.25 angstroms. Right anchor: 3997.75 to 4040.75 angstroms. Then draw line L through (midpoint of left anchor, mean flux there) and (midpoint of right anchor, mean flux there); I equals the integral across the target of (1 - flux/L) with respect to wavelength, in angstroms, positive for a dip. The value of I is 4.9 angstroms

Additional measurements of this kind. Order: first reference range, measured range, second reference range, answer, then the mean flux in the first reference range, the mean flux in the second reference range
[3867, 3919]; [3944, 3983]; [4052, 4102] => 4.1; 14.9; 16.9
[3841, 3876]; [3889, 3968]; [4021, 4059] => 8.2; 15.6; 18.1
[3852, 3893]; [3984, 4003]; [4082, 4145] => -2.2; 14.7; 16.6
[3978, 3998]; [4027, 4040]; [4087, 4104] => -1.0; 16.9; 16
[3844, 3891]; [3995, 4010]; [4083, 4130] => -2.2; 14.9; 16.3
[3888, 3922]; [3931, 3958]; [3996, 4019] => 3.2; 15.4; 18.4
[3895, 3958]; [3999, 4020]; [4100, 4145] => -3.6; 15.4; 16.5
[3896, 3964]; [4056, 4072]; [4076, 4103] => -0.7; 15.3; 16.6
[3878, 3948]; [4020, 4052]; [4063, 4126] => -4.7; 14.7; 16.4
